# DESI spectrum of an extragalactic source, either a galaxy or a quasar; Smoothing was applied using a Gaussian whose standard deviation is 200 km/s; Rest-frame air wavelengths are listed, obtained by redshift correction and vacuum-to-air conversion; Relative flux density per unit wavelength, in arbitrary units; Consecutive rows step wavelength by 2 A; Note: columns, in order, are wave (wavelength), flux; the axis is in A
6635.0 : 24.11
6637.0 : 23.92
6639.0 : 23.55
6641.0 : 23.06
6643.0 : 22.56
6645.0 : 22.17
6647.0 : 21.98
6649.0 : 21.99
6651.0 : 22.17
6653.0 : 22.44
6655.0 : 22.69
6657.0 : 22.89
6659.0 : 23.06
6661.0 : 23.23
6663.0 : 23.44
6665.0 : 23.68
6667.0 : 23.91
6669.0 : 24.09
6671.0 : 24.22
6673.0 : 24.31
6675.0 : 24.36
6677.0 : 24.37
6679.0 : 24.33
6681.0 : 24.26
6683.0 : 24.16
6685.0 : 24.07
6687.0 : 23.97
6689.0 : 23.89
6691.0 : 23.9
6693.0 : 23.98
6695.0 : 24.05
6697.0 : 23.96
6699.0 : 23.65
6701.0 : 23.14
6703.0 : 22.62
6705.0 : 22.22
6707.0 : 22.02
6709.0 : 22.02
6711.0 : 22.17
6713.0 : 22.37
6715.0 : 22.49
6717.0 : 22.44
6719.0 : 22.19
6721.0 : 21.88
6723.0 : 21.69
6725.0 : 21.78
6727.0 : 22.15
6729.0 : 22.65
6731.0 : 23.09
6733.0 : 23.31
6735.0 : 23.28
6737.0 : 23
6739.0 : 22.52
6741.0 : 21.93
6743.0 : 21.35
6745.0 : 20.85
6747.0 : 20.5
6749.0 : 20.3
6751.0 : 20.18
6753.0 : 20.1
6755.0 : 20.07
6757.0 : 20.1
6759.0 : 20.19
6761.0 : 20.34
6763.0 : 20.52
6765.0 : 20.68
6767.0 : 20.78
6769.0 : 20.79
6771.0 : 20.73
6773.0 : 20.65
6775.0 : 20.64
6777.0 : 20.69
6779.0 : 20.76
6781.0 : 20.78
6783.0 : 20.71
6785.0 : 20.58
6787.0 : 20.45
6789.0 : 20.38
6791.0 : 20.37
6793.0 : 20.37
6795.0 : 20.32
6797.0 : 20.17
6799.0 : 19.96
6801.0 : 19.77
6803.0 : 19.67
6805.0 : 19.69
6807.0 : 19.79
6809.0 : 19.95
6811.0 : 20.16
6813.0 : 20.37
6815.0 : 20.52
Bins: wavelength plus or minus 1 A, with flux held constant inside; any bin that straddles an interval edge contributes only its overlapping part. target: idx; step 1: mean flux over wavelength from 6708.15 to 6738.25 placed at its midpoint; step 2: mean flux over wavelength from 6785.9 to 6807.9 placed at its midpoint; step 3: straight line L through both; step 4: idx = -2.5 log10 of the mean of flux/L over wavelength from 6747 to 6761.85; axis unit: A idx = 0.06 mag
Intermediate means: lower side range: 22.4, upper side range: 20.1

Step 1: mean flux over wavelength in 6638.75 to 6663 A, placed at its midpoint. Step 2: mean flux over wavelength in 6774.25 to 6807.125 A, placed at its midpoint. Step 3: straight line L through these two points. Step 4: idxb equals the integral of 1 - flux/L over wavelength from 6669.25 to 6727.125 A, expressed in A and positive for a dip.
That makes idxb -3.6 A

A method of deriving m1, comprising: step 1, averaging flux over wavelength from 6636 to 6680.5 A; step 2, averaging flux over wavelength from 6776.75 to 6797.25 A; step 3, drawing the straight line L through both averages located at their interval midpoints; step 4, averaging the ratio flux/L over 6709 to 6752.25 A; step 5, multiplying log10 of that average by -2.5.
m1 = -0.01 mag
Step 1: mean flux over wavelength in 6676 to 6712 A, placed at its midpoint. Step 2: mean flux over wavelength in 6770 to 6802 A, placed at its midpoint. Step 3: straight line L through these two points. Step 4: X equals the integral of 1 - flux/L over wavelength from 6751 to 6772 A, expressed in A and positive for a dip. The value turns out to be 0.8 A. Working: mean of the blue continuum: 23.5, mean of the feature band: 20.4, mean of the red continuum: 20.5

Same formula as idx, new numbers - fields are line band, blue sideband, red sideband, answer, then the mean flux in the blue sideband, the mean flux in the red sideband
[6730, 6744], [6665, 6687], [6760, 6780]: -0.036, 24.2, 20.7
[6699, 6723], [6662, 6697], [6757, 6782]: 0.024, 24.1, 20.6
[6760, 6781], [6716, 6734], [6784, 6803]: 0.014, 22.4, 20.2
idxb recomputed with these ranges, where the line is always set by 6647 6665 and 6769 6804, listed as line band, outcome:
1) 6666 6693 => -2.18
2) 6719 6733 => -0.51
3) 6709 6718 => -0.25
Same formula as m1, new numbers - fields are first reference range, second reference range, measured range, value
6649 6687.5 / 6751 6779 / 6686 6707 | -0.04 mag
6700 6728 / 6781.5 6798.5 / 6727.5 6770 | 0.01 mag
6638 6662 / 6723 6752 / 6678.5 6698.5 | -0.08 mag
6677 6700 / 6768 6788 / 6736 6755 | 0.04 mag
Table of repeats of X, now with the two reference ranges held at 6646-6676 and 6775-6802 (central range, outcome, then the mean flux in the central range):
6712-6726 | -0.1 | 22.1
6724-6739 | -0.7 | 22.7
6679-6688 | -0.6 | 24.1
